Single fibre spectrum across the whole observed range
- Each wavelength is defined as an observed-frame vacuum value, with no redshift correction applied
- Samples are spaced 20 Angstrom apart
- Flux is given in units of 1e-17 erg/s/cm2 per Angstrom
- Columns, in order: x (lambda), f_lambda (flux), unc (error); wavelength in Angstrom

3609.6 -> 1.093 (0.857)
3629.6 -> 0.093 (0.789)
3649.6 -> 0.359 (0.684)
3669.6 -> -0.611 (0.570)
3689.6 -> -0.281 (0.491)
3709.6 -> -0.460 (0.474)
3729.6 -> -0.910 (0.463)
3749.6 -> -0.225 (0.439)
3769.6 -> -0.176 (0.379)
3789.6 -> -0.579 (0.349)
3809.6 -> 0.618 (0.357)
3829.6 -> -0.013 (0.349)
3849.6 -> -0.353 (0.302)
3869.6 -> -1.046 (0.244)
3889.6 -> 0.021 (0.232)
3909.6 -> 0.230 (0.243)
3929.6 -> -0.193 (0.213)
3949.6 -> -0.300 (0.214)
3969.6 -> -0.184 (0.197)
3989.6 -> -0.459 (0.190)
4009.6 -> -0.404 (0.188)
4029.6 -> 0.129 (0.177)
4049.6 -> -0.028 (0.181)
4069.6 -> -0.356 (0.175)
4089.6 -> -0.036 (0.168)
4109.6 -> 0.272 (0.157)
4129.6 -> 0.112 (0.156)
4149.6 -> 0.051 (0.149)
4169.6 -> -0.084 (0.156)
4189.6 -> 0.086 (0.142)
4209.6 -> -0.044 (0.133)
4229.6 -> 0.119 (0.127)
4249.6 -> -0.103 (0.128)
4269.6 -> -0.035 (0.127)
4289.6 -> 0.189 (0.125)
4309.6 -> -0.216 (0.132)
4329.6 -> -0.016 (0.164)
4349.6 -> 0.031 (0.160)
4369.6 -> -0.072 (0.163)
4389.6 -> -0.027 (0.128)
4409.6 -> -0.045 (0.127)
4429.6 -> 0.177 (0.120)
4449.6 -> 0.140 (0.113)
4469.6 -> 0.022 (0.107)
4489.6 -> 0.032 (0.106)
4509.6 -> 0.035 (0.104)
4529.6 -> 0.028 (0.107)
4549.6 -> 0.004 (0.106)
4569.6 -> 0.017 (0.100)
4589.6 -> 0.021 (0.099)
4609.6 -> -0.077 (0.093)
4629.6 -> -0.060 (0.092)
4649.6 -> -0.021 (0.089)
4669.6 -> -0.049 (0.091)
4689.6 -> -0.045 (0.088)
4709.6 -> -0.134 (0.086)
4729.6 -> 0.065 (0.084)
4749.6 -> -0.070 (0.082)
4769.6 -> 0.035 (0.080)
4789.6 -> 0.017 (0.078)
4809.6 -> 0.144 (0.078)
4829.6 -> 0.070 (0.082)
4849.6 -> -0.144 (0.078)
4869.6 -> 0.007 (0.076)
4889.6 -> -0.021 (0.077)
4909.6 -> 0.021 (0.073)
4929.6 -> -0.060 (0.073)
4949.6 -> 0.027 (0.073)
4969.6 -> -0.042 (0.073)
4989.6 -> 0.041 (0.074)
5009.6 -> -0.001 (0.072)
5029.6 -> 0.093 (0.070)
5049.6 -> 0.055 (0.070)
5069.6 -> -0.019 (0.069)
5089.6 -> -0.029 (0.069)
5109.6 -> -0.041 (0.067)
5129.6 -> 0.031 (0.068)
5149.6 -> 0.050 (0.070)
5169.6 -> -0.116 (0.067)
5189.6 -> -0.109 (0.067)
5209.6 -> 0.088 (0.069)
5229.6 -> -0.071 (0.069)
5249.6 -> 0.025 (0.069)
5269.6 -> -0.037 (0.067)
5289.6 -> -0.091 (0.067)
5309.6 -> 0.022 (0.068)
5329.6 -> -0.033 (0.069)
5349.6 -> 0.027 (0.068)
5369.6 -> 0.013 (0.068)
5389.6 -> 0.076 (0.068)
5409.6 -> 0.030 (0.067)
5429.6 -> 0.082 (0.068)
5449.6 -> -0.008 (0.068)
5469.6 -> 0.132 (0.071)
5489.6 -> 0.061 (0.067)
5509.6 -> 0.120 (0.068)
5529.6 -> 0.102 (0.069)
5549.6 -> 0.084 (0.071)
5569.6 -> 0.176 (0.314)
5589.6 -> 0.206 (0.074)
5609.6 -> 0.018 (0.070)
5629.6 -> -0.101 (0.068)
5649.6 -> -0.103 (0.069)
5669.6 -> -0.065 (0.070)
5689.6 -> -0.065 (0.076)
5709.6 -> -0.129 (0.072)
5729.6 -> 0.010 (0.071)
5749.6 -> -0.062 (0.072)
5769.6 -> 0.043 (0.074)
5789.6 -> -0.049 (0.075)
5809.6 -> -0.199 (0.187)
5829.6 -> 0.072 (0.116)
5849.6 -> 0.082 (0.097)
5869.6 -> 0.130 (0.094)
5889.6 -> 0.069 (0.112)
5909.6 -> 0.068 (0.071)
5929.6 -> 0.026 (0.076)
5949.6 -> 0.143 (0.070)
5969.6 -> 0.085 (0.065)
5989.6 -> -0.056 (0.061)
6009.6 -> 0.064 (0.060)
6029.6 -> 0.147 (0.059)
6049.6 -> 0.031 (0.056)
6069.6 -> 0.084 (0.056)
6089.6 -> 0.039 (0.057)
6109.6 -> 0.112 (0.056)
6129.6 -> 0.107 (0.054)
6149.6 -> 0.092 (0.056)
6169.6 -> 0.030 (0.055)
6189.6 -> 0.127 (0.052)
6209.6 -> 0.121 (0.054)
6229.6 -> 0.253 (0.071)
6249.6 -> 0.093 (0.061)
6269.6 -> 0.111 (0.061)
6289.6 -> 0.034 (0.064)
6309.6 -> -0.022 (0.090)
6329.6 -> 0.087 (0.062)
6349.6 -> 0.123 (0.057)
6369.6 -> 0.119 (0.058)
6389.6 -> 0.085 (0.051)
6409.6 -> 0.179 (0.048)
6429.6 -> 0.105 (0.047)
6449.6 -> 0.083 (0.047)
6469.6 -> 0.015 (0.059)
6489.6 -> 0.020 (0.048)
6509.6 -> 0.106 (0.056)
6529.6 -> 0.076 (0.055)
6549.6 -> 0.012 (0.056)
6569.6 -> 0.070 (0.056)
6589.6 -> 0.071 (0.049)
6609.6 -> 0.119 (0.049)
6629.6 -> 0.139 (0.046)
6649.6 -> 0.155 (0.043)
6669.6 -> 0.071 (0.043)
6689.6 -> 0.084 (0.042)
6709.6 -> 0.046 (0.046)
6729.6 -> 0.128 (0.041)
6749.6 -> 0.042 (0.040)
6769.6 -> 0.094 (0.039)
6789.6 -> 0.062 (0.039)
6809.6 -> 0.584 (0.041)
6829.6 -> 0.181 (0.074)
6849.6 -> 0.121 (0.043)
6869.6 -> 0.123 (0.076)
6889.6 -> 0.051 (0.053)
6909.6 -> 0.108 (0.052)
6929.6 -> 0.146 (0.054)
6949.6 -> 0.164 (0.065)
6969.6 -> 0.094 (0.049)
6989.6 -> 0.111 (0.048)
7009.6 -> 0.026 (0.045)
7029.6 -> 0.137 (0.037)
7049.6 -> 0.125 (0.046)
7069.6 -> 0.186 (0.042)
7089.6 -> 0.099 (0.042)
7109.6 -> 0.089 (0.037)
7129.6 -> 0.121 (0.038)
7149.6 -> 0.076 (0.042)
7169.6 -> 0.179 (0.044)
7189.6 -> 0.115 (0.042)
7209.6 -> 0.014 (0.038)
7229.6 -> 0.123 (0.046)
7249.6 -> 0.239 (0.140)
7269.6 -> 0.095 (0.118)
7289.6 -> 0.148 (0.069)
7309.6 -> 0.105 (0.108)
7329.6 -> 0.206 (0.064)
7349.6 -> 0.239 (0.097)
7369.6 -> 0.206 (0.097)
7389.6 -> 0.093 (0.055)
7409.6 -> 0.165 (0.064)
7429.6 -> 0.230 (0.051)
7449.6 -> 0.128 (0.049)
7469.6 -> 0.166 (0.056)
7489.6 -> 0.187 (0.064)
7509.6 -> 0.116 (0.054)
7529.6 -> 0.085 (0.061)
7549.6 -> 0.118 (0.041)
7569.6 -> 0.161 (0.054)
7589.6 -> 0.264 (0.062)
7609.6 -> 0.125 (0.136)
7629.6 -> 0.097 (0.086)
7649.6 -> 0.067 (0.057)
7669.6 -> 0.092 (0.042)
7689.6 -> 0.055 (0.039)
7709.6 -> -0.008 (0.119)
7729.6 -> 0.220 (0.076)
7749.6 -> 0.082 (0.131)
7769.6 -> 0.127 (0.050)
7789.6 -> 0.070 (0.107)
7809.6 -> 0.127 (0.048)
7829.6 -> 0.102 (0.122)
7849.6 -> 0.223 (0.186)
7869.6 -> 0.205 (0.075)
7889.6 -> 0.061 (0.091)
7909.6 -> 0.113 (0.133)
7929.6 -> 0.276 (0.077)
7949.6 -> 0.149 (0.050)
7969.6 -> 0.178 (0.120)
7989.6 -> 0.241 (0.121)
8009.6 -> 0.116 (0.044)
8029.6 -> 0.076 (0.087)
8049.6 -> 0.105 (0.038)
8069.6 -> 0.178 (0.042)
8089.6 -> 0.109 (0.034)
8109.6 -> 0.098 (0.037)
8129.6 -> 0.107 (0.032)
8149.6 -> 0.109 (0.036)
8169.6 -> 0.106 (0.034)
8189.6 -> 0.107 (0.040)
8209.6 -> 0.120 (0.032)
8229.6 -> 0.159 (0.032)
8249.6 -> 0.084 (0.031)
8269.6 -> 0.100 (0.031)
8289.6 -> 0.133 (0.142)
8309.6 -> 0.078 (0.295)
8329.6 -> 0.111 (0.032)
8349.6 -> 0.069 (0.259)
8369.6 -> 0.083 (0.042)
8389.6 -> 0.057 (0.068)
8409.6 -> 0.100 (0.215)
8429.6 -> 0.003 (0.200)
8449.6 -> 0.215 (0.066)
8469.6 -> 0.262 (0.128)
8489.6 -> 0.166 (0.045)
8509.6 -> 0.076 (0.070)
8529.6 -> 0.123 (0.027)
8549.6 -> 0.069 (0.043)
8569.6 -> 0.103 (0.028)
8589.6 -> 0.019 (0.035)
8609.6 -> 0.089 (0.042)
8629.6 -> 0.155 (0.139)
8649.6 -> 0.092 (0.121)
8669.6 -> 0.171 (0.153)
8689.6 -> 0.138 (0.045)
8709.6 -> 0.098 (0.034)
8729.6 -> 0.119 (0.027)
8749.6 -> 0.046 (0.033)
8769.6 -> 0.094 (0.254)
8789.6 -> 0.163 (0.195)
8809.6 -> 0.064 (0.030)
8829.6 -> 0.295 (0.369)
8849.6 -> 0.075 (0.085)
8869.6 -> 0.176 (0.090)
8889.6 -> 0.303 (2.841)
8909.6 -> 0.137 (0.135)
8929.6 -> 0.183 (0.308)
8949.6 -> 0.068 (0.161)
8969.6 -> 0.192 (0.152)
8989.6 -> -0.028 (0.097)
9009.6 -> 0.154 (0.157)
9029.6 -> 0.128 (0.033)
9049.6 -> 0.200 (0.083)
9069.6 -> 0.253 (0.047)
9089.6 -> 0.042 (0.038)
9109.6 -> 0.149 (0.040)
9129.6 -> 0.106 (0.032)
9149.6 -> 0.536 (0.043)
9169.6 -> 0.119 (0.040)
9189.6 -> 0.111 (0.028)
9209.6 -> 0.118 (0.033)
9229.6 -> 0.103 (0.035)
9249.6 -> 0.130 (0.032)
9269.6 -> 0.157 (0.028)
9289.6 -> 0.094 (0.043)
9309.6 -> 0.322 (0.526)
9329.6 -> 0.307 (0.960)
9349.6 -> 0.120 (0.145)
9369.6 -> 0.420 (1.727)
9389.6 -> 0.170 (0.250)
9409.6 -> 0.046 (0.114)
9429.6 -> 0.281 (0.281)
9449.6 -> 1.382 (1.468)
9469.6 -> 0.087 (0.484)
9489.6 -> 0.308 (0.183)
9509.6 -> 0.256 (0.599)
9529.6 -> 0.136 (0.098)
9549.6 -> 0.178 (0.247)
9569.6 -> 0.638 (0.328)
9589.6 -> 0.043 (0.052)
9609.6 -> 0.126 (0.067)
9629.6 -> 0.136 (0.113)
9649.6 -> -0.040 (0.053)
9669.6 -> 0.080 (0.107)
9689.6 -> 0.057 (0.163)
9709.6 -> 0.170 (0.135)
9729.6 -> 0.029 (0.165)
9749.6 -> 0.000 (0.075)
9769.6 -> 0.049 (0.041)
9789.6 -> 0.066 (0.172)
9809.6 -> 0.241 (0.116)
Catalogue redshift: 0.83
